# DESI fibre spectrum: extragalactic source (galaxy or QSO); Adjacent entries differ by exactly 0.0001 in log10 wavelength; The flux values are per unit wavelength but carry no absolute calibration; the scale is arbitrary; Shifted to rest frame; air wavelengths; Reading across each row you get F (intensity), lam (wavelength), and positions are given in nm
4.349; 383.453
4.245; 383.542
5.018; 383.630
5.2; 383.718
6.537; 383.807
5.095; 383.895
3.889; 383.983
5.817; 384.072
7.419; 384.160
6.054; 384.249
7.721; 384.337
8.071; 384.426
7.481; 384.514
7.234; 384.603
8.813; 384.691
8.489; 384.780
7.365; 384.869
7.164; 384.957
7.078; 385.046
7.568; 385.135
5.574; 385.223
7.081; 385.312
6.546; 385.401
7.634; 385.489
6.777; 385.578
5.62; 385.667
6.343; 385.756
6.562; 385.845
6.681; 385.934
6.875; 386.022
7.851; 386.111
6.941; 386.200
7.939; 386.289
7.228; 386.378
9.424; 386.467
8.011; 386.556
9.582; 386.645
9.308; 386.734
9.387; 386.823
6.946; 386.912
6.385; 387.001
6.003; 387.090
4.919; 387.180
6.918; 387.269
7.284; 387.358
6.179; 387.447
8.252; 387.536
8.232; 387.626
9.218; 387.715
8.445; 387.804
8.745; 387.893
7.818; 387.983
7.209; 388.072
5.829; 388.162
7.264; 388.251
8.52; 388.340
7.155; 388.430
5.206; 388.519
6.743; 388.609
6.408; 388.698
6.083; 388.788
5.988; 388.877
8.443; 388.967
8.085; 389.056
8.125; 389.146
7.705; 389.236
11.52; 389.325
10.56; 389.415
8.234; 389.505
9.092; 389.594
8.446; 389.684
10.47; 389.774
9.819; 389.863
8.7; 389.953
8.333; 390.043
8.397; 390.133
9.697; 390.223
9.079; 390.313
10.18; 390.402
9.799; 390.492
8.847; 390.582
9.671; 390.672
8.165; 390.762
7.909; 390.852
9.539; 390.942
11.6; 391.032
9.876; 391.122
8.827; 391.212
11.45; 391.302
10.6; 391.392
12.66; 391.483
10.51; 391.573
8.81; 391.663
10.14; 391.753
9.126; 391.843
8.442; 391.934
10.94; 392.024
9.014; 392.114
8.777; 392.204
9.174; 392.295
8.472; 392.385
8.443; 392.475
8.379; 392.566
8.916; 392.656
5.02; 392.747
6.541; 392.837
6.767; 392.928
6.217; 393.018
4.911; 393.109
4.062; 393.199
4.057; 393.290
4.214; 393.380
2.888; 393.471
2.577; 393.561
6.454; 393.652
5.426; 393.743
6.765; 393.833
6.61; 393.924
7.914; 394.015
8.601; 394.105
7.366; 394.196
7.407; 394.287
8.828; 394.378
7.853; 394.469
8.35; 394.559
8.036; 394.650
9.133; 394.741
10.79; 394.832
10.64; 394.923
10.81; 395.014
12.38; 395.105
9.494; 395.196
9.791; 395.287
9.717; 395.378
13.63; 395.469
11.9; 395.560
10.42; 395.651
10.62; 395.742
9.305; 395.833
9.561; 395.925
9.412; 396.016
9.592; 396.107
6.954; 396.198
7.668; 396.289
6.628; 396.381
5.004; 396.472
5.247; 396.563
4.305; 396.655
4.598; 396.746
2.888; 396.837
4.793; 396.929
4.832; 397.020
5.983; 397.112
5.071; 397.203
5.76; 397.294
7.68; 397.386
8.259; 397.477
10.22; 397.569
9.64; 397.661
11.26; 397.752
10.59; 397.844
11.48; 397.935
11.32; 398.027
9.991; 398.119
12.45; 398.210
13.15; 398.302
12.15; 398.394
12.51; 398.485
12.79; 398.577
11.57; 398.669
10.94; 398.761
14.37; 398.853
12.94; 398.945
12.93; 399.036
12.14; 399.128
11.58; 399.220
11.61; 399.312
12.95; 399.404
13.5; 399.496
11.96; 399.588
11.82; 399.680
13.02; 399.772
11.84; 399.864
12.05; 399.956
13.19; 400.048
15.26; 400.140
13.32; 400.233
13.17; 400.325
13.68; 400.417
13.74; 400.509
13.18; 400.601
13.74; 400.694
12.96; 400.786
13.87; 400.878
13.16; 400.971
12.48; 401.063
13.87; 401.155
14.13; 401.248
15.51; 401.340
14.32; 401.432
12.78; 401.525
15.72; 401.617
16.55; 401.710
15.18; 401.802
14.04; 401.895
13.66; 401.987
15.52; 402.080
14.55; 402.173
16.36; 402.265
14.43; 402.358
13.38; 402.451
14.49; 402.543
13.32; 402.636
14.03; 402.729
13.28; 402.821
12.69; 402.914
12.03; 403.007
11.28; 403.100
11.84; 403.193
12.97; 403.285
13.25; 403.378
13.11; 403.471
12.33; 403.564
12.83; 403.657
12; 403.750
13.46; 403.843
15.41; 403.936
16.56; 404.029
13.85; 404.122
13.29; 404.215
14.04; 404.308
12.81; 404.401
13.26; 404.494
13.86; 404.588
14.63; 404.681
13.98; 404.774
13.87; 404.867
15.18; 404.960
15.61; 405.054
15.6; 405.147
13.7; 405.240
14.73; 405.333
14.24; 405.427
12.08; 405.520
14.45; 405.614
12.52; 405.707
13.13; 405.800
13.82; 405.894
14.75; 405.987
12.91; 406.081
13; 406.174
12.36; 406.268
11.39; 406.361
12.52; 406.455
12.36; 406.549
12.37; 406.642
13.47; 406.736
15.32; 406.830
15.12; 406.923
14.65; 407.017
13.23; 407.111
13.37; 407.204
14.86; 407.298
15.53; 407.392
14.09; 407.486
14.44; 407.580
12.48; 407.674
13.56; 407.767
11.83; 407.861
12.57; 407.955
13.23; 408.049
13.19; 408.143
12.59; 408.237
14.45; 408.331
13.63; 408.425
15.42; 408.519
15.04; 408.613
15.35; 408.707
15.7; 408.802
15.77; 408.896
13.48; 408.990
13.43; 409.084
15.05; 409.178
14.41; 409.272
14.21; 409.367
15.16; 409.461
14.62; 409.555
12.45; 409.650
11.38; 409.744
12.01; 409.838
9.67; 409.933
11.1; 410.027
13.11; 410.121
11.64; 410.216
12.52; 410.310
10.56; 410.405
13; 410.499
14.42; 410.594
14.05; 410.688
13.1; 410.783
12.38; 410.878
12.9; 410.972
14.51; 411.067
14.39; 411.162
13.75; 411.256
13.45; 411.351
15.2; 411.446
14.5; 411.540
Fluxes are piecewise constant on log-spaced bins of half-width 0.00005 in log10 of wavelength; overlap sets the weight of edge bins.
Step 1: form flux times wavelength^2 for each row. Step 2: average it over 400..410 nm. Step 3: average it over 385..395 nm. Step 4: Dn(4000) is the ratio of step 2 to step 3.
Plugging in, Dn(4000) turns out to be 1.87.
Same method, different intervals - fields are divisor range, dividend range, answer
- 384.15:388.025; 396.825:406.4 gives 1.85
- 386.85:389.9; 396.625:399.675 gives 1.36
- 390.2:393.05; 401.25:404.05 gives 1.61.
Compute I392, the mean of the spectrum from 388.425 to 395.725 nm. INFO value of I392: 8.49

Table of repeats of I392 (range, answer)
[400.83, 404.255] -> 13.8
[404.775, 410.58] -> 13.6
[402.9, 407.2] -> 13.5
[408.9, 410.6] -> 12.9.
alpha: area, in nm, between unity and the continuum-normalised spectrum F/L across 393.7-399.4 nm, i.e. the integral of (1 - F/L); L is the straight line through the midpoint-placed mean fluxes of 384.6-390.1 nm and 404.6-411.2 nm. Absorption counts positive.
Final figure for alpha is 0.60 nm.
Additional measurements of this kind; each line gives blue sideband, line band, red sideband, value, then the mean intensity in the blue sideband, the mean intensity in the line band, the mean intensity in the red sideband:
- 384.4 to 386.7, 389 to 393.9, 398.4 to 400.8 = 0.62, 7.39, 8.33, 12.8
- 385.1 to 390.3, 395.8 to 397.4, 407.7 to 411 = 0.58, 7.71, 6.35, 13.3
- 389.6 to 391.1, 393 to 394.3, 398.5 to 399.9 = 0.60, 9.29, 5.65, 12.4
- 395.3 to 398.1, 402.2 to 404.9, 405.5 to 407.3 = -0.39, 8.18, 13.5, 13.4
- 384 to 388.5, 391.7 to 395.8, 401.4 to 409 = 0.74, 7.35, 8.14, 13.8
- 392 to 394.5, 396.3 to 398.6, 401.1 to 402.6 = 0.54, 6.84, 8.29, 14.6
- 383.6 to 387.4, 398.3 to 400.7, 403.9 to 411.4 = -0.33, 7.03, 12.8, 13.6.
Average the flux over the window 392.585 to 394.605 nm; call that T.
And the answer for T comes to 6.29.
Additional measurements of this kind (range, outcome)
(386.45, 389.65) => 7.74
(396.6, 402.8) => 12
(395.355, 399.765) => 9.74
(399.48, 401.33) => 13.2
